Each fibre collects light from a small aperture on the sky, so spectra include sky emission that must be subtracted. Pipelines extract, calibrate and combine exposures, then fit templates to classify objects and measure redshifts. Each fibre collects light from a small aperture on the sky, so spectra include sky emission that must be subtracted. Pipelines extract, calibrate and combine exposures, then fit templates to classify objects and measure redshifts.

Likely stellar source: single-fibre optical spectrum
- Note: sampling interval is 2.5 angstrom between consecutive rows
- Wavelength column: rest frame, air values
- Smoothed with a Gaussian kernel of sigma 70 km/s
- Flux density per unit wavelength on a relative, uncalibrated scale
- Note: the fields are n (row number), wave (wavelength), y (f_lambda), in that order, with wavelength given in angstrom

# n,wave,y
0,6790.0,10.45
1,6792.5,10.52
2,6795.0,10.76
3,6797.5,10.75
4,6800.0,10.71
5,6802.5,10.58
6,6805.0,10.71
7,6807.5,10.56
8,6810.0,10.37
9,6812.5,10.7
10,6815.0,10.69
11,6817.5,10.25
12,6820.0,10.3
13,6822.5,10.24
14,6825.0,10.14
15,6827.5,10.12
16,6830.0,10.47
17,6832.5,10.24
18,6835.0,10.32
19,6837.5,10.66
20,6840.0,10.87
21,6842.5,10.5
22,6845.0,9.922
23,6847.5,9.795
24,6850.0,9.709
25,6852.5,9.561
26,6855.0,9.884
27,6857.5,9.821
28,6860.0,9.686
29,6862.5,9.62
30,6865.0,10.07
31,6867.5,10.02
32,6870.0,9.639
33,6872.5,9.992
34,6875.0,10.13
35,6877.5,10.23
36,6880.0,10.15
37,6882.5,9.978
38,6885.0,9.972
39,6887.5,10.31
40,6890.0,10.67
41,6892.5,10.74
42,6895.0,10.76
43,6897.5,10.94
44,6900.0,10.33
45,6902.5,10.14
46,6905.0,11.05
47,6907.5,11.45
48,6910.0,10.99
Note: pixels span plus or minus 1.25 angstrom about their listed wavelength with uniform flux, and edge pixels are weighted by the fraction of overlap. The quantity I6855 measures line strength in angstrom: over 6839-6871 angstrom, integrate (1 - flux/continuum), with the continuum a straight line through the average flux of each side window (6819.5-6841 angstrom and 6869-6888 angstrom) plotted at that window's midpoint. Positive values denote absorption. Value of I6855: 0.9 angstrom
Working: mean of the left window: 10.4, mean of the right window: 10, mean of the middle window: 9.93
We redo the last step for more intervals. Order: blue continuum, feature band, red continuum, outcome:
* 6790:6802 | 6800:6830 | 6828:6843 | 0.39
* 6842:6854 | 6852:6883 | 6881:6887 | 0.11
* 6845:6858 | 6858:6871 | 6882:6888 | 0.10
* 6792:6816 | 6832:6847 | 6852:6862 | -0.53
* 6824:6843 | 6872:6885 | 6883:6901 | 0.49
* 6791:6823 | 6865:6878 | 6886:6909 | 0.81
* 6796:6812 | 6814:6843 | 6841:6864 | -0.48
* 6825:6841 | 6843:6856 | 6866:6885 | 0.57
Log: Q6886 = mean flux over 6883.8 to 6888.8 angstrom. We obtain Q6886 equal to 10.1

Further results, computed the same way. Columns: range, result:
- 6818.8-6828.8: 10.2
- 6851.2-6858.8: 9.75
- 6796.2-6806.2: 10.7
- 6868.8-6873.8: 9.82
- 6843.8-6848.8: 9.86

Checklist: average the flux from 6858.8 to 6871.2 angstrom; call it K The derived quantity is 9.81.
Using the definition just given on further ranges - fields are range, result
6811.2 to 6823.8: 10.4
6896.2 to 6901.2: 10.6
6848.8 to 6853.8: 9.64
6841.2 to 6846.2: 10.2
